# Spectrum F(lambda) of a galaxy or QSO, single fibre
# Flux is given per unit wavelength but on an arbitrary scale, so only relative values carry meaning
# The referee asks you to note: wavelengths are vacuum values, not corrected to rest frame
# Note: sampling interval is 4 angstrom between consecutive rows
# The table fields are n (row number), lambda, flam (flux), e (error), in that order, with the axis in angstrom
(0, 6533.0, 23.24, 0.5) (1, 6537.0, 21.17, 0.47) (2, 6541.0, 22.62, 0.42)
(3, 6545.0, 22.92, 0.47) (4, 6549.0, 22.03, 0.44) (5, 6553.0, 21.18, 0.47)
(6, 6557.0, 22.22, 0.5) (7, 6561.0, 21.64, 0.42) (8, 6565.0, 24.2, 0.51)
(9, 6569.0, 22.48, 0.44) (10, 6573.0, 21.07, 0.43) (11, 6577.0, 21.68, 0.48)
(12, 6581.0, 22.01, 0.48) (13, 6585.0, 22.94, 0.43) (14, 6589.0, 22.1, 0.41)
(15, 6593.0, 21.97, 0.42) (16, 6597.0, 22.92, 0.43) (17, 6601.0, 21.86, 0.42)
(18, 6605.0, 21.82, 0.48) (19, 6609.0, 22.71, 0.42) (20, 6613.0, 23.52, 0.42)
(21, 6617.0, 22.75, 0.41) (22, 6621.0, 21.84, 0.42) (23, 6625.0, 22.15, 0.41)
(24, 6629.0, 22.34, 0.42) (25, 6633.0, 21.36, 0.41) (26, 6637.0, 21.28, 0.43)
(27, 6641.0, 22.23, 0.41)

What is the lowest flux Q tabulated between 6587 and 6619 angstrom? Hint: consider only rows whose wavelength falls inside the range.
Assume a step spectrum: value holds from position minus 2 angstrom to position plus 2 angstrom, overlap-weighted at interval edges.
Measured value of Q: 21.82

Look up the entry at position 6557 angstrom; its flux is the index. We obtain 22.22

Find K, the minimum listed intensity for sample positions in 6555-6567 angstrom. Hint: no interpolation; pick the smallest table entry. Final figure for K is 21.64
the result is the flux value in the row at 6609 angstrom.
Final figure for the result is 22.71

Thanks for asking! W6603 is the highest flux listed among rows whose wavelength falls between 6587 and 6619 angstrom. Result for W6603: 23.52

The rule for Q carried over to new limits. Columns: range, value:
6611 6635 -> 21.36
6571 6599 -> 21.07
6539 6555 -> 21.18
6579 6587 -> 22.01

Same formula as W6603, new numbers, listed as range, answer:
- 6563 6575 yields 24.2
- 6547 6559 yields 22.22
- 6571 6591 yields 22.94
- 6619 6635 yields 22.34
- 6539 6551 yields 22.92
